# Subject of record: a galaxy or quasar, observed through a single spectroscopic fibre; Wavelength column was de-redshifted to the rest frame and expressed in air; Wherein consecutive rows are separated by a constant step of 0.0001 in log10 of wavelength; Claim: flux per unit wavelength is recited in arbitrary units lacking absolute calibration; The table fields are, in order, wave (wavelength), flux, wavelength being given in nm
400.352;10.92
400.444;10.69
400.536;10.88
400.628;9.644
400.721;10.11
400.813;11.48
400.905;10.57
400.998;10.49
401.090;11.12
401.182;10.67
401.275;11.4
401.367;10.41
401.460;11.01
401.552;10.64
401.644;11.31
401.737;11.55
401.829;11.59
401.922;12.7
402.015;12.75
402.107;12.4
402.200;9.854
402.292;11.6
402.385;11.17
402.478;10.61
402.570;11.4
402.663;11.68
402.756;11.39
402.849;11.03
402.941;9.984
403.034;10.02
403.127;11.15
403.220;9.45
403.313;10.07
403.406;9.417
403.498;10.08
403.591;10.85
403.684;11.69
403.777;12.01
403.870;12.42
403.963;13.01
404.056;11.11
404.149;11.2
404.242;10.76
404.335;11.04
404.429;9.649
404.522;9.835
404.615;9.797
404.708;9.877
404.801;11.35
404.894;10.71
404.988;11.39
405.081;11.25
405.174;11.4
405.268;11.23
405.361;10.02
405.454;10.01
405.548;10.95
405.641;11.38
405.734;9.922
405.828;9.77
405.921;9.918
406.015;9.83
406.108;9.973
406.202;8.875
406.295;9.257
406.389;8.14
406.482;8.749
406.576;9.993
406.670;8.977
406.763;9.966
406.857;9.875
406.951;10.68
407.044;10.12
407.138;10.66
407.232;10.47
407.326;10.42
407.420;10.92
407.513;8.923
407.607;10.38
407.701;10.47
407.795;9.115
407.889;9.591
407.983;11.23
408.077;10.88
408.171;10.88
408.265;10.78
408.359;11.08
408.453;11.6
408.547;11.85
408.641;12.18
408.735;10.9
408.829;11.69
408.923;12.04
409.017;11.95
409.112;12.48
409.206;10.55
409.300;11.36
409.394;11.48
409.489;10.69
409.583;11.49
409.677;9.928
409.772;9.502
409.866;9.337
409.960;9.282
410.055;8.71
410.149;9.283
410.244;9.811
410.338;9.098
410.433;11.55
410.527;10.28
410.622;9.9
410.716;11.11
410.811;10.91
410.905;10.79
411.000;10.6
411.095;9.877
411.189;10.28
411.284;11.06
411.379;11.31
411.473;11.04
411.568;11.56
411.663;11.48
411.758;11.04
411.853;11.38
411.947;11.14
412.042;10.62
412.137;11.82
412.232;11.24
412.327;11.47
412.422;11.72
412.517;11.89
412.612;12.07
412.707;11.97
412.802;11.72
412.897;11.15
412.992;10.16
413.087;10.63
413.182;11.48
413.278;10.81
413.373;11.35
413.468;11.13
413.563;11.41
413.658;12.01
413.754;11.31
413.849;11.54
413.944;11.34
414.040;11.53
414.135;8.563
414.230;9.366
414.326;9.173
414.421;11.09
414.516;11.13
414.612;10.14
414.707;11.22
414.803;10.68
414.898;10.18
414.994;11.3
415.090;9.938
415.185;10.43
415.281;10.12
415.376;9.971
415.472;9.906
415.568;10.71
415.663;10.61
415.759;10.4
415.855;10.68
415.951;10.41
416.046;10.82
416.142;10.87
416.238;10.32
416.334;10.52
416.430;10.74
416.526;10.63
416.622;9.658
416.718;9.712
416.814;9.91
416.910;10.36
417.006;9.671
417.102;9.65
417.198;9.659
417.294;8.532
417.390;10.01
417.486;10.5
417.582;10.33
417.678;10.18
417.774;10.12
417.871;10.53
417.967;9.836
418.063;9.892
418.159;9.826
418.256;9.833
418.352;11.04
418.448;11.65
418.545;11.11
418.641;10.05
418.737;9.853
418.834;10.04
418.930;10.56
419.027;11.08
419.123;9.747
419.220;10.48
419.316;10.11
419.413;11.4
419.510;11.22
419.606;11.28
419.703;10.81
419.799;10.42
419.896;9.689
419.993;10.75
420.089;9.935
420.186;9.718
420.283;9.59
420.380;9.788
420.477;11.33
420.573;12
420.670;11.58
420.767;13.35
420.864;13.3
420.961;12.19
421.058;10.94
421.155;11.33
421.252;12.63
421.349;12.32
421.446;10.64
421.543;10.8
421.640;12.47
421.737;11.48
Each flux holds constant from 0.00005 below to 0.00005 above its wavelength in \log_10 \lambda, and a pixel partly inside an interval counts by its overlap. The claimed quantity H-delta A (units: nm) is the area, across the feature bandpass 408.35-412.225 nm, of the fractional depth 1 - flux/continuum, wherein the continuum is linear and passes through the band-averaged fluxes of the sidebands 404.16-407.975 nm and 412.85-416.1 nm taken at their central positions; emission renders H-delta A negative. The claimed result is -0.16 nm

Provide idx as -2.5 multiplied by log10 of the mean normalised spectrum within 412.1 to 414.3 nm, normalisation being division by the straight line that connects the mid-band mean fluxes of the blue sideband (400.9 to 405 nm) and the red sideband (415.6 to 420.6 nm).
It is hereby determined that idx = -0.06 mag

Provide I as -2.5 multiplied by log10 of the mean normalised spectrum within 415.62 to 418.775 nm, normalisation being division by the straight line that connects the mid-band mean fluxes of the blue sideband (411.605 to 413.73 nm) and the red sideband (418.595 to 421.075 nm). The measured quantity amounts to 0.08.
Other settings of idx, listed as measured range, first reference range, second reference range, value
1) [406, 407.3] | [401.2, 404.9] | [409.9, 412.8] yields 0.13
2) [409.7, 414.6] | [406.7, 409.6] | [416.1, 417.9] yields -0.03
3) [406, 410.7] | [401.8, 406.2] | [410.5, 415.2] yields 0.06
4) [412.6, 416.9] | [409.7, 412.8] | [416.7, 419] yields -0.03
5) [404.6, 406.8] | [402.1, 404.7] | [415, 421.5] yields 0.07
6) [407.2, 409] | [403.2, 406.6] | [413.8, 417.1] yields -0.04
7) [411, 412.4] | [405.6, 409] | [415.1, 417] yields -0.08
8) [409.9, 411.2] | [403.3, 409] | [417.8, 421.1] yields 0.05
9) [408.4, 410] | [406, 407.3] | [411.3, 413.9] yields -0.07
